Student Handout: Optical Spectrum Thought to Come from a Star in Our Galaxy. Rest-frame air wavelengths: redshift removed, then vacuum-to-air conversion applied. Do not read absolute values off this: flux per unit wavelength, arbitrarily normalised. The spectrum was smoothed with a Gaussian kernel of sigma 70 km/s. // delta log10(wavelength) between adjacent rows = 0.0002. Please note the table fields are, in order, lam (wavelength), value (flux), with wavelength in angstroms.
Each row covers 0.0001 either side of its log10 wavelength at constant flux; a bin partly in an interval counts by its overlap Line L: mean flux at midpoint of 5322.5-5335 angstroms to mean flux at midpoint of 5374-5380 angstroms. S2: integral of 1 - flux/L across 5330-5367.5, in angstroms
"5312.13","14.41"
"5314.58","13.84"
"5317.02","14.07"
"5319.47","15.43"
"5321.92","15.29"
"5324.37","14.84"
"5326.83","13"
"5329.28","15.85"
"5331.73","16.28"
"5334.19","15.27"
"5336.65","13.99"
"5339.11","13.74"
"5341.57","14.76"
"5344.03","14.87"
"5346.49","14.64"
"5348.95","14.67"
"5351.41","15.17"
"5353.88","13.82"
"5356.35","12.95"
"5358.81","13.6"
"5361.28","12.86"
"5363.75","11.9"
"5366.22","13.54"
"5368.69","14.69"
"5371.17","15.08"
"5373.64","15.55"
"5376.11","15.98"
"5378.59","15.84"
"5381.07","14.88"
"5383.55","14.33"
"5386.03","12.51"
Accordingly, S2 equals 2.93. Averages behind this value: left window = 15.1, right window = 15.8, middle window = 14.2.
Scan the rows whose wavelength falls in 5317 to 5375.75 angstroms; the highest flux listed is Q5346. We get 16.28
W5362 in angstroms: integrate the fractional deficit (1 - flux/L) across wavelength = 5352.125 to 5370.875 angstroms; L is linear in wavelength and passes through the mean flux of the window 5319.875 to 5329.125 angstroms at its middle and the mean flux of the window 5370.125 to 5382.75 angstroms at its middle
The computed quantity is 2.13 angstroms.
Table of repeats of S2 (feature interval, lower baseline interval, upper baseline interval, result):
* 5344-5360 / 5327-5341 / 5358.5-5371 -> -0.19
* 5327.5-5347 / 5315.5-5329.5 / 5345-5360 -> -0.63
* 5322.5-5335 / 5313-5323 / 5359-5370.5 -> -0.62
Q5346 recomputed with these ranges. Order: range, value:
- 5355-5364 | 13.6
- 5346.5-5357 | 15.17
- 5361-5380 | 15.98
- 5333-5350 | 15.27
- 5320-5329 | 15.29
